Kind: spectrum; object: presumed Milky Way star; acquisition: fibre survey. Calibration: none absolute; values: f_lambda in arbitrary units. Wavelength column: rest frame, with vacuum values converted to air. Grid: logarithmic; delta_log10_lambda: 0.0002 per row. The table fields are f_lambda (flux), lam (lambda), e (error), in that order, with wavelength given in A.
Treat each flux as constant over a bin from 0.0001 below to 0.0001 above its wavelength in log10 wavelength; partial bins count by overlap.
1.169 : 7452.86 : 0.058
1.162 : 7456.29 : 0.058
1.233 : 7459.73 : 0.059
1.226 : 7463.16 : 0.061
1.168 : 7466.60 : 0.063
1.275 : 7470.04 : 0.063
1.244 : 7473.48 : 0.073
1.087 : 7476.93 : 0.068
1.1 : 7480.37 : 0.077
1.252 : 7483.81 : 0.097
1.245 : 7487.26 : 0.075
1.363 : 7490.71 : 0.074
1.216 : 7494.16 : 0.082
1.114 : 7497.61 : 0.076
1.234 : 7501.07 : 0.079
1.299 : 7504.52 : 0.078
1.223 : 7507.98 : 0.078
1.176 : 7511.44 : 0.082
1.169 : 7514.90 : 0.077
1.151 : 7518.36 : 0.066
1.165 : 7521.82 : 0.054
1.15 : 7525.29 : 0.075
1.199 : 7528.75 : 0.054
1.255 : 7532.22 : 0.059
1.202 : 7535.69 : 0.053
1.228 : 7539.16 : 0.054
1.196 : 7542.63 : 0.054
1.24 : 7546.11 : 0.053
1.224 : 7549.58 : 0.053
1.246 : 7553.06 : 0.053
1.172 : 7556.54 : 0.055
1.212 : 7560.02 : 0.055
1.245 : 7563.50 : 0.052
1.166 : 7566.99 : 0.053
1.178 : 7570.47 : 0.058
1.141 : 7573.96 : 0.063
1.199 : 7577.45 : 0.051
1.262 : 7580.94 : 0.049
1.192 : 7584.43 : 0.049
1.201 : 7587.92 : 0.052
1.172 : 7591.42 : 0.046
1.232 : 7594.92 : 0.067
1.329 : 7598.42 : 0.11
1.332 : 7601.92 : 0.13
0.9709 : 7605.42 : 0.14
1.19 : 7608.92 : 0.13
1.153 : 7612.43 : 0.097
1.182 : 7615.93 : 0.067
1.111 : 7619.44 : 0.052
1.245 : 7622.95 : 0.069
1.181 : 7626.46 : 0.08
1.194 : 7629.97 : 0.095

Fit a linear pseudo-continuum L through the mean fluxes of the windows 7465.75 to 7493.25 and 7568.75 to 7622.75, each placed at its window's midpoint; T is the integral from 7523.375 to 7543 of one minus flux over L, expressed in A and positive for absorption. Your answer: 0.0 A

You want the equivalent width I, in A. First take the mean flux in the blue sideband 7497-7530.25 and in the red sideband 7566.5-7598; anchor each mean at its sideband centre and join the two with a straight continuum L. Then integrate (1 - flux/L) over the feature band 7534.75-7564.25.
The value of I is -0.5 A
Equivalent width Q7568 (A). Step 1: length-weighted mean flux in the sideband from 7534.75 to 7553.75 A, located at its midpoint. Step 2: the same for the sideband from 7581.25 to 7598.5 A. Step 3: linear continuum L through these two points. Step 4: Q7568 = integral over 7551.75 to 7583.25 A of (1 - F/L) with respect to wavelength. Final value 0.5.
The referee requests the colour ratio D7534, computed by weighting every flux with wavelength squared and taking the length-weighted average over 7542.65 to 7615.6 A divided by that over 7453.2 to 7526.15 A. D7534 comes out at 1.0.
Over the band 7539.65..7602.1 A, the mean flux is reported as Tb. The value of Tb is 1.22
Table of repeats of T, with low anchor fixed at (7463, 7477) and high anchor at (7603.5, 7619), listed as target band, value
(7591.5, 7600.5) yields -1.01 A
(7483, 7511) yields -1.09 A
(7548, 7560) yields -0.56 A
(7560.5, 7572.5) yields -0.46 A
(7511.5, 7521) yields 0.15 A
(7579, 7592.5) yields -0.80 A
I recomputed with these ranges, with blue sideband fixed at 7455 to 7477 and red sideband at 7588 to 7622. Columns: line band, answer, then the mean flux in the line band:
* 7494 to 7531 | 0.3 A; 1.19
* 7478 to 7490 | 0.0 A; 1.21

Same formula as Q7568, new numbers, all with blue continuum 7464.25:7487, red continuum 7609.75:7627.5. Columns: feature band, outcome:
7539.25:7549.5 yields -0.3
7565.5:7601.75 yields -1.0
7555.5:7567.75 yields -0.2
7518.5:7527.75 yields 0.2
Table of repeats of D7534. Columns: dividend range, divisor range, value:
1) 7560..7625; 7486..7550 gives 1.00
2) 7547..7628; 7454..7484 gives 1.04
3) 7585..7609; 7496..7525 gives 1.04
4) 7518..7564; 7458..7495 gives 1.01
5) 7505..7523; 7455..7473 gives 0.99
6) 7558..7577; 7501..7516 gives 0.99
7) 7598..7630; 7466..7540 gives 1.01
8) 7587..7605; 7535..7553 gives 1.02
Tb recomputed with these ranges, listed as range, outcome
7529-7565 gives 1.22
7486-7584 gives 1.21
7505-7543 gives 1.2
